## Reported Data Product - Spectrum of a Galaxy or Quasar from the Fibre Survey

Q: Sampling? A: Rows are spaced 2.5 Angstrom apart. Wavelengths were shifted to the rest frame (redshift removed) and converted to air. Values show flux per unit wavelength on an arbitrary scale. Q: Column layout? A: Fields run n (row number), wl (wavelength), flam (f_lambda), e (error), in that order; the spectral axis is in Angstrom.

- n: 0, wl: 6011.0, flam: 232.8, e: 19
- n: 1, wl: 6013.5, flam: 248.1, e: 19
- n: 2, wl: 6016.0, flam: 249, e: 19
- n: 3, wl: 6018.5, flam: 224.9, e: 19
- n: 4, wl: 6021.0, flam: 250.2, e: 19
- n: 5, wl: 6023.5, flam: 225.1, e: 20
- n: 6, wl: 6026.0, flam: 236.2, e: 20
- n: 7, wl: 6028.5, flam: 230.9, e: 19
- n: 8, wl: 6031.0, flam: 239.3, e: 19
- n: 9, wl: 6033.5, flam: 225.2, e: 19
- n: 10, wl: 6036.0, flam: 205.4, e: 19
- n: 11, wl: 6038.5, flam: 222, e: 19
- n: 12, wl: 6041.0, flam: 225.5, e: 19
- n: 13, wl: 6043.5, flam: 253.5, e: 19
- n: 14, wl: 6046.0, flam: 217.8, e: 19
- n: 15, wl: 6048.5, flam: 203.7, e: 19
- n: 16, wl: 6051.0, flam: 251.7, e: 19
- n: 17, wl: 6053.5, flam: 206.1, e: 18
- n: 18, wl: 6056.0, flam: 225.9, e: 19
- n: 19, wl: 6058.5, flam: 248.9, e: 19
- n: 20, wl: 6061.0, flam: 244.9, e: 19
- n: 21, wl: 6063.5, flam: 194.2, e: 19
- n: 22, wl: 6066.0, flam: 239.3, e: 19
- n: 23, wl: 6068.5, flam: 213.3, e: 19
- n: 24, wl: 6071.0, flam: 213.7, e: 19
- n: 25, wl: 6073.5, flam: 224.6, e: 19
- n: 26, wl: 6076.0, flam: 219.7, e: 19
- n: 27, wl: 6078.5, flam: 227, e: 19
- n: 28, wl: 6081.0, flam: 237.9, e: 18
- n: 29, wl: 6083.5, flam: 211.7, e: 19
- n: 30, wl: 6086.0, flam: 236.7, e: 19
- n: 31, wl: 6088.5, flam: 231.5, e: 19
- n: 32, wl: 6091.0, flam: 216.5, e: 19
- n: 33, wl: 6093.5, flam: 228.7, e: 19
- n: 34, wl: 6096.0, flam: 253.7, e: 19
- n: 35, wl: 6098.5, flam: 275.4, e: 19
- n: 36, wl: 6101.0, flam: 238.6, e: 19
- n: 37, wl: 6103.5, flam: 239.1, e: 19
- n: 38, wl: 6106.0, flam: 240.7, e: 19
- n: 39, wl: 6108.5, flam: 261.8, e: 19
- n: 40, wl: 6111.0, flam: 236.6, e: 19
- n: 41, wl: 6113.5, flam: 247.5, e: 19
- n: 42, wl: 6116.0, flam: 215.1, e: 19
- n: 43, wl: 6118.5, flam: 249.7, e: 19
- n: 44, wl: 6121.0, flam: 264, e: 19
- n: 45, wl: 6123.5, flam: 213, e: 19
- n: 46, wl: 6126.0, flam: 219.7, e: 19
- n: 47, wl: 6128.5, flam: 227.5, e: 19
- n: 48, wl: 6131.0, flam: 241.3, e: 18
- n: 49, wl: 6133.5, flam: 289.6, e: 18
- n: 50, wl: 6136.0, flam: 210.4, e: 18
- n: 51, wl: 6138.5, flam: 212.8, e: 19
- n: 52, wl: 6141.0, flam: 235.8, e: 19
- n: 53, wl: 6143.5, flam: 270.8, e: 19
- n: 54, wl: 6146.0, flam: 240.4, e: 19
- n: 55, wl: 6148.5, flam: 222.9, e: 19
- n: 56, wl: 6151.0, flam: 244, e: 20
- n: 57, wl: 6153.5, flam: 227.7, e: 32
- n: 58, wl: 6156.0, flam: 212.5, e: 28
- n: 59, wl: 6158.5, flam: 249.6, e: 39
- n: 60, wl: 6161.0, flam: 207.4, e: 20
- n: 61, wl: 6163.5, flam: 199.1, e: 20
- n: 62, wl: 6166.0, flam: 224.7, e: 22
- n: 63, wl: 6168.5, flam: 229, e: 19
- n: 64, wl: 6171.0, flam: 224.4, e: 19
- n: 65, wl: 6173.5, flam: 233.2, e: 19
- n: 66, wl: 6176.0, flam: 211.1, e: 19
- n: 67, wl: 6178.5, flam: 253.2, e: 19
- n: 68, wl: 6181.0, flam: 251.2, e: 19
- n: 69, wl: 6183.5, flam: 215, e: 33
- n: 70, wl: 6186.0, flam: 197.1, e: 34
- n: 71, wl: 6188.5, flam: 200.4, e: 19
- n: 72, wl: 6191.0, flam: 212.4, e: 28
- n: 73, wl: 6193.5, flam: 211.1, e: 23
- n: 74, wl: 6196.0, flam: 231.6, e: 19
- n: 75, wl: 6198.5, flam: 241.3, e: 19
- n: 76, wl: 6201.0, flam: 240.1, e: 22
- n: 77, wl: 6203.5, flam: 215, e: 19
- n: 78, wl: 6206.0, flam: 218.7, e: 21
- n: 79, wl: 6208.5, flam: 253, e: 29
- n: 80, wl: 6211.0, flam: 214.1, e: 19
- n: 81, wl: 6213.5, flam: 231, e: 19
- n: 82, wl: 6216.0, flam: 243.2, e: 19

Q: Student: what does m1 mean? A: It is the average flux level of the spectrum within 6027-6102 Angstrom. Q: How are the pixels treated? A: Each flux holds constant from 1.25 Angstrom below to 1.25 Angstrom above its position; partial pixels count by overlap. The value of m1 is 229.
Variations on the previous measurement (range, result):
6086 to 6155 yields 239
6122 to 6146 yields 236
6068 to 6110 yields 234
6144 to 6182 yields 229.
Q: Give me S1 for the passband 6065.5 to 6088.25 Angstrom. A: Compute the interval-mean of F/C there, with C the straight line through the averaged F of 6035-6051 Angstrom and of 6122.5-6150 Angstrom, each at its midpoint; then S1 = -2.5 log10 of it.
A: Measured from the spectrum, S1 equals 0.02 mag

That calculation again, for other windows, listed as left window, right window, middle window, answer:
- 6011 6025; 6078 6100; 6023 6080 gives 0.05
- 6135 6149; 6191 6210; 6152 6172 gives 0.05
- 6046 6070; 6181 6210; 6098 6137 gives -0.08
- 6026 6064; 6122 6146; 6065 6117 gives -0.01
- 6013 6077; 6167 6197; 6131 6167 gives -0.04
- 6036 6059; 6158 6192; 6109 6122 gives -0.09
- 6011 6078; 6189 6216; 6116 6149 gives -0.05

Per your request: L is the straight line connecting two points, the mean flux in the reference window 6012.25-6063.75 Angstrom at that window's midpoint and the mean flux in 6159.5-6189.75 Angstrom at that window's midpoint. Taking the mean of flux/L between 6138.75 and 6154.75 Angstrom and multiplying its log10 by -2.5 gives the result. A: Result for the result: -0.07 mag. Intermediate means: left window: 231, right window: 221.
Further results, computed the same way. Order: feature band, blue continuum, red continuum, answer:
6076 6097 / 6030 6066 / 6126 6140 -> 0.00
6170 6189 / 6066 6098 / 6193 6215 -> 0.02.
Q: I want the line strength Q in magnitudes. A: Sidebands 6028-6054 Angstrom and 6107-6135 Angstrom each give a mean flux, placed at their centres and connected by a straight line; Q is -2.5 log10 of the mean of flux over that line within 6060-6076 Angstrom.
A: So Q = 0.05 mag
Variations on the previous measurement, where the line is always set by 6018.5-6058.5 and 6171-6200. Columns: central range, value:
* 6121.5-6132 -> -0.01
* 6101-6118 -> -0.07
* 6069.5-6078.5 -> 0.03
